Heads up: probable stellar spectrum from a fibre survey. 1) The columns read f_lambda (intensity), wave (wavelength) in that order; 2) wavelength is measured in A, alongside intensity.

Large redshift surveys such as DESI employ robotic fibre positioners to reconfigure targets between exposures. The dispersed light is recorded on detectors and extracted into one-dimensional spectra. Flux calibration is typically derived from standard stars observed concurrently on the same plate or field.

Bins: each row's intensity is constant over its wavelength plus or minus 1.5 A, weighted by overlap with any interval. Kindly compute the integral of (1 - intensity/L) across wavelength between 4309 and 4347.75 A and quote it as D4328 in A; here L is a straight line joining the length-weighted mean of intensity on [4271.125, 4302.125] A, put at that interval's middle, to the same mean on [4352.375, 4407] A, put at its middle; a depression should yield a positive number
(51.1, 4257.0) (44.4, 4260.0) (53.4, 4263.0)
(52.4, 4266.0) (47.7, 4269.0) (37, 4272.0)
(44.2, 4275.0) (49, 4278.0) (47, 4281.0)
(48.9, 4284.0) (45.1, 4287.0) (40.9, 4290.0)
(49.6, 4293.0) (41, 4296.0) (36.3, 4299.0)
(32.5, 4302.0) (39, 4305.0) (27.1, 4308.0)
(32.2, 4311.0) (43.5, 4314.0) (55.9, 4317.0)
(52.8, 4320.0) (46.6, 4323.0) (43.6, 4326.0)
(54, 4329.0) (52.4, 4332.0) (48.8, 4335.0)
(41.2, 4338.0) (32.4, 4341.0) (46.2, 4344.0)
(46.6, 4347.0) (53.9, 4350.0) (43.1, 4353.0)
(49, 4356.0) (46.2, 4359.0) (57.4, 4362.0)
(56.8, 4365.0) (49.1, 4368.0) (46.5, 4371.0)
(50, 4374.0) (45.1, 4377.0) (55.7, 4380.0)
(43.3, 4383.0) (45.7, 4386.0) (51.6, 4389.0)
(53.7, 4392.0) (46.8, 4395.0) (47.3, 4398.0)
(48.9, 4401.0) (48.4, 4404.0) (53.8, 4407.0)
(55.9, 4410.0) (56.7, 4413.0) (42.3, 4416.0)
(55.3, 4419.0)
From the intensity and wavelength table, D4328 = 0.41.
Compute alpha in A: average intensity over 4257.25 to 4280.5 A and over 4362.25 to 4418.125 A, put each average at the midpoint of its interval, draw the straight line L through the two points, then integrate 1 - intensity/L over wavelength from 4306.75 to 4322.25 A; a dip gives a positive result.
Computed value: 1.8 A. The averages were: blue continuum 47.1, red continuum 50.1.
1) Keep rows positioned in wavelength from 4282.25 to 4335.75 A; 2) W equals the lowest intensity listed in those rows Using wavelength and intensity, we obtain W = 27.1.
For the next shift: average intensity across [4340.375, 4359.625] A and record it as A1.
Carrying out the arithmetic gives 45.9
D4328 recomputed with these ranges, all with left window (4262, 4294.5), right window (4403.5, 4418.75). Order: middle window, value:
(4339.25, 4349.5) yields 1.34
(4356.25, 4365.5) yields -0.47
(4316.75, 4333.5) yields -0.67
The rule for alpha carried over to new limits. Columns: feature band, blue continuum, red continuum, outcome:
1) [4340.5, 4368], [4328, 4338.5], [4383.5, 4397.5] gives 0.4 A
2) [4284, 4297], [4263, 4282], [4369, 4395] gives 0.6 A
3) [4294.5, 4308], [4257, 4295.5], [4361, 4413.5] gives 3.3 A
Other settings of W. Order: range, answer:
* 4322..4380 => 32.4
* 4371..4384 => 43.3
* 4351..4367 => 43.1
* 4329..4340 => 41.2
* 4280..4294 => 40.9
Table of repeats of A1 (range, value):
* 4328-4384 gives 48.3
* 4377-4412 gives 50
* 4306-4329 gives 43.7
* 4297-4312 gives 33.7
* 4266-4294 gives 45.8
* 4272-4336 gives 44.1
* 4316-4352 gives 47.7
